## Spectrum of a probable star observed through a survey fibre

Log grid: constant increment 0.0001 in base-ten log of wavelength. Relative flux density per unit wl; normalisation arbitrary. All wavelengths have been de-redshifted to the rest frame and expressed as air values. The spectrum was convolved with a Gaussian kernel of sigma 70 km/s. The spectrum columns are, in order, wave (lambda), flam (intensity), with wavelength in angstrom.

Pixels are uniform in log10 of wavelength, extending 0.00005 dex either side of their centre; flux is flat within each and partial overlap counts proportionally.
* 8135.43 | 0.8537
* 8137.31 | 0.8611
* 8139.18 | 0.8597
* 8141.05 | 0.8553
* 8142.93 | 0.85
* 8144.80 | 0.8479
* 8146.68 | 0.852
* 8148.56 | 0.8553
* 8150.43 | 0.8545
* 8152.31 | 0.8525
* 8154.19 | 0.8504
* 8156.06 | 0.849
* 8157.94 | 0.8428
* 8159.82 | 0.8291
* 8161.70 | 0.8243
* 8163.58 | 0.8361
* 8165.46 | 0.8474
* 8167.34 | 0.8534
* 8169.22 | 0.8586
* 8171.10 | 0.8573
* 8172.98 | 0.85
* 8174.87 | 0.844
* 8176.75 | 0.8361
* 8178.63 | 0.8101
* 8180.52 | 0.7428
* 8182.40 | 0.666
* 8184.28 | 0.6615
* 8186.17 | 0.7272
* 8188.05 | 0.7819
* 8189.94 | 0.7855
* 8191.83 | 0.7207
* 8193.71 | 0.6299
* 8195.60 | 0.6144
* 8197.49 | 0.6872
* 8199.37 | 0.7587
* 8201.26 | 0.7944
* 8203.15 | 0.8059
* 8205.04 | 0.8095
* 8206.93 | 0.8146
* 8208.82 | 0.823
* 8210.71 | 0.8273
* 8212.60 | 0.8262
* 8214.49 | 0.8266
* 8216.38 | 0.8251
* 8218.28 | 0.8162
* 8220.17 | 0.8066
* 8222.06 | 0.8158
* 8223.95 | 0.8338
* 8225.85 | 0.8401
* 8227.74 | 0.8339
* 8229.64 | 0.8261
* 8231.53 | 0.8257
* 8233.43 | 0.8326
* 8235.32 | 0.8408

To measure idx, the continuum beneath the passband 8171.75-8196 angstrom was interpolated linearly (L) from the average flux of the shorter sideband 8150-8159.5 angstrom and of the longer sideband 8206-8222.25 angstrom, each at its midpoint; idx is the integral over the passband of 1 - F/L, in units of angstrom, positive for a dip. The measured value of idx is 2.52 angstrom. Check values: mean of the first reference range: 0.848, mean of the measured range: 0.748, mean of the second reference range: 0.82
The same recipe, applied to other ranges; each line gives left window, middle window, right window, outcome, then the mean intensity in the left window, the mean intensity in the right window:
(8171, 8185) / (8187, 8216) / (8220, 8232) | 1.3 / 0.781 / 0.828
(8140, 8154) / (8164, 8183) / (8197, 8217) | 0.2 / 0.852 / 0.802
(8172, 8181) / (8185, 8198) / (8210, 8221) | 1.8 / 0.82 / 0.821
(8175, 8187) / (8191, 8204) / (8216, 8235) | 1.0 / 0.748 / 0.826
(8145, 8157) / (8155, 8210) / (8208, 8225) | 3.5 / 0.852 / 0.822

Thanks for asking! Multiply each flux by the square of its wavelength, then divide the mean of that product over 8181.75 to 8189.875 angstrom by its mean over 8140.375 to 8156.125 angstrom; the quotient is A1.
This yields 0.85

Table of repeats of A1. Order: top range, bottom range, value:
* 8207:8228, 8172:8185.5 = 1.08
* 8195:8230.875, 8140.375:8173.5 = 0.96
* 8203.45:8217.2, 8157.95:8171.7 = 0.98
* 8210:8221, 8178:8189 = 1.14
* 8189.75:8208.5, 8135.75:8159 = 0.88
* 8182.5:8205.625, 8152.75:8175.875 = 0.87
